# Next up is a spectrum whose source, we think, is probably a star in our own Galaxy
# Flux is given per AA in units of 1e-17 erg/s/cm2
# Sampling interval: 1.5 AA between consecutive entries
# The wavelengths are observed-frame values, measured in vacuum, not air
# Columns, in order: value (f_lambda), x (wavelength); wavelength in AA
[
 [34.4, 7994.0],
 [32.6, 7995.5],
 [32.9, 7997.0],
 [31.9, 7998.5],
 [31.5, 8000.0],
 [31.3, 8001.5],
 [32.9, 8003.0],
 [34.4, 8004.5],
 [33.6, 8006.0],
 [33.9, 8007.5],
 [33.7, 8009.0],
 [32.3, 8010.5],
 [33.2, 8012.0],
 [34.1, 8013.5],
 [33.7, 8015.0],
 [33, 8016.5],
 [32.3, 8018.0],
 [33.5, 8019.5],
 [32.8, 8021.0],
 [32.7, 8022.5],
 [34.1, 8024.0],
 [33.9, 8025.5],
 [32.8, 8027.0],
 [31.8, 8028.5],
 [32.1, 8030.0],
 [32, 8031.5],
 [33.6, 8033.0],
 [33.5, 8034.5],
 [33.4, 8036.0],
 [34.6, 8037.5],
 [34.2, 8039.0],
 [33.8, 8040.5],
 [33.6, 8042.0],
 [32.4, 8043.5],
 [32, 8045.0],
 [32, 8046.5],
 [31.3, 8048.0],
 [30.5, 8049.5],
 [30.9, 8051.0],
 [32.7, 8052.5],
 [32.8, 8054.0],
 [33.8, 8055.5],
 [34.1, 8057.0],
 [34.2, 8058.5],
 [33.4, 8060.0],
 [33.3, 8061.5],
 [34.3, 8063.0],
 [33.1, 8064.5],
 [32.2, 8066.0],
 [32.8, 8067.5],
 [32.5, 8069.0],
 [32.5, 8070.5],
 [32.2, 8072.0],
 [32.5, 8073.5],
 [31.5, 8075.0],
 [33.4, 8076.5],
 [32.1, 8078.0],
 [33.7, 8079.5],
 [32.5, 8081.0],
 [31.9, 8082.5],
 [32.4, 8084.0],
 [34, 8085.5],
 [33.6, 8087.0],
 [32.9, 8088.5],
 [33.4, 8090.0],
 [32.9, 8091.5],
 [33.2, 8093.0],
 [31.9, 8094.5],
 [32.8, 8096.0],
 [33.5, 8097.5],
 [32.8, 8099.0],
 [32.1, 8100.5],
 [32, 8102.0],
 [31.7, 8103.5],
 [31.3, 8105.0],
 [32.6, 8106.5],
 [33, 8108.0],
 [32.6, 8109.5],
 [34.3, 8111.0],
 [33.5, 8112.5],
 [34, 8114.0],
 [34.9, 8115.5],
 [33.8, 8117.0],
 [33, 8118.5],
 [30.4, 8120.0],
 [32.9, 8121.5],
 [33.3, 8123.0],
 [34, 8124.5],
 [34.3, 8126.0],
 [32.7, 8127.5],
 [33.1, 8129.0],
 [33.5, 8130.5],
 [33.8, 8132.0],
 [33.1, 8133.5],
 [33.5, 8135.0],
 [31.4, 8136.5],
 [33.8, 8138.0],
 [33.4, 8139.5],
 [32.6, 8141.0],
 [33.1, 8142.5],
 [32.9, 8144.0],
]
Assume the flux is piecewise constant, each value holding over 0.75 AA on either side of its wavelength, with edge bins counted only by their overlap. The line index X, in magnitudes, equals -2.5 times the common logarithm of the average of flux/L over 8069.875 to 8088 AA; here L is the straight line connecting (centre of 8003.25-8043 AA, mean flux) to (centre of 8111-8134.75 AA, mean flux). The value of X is 0.02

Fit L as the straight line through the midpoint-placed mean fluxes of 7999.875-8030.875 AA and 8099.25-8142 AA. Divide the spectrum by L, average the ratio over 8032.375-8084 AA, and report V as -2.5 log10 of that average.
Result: 0.006 mag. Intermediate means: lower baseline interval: 33.1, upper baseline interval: 33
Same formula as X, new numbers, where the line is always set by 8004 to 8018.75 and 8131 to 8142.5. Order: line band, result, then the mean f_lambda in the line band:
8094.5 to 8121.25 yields 0.01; 32.8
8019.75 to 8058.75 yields 0.01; 32.9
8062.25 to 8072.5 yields 0.01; 32.8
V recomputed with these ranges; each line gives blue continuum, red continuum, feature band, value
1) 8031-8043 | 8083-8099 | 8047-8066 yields 0.02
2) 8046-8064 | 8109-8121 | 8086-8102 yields 0.01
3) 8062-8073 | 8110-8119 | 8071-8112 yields 0.02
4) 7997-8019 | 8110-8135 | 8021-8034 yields 0.01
